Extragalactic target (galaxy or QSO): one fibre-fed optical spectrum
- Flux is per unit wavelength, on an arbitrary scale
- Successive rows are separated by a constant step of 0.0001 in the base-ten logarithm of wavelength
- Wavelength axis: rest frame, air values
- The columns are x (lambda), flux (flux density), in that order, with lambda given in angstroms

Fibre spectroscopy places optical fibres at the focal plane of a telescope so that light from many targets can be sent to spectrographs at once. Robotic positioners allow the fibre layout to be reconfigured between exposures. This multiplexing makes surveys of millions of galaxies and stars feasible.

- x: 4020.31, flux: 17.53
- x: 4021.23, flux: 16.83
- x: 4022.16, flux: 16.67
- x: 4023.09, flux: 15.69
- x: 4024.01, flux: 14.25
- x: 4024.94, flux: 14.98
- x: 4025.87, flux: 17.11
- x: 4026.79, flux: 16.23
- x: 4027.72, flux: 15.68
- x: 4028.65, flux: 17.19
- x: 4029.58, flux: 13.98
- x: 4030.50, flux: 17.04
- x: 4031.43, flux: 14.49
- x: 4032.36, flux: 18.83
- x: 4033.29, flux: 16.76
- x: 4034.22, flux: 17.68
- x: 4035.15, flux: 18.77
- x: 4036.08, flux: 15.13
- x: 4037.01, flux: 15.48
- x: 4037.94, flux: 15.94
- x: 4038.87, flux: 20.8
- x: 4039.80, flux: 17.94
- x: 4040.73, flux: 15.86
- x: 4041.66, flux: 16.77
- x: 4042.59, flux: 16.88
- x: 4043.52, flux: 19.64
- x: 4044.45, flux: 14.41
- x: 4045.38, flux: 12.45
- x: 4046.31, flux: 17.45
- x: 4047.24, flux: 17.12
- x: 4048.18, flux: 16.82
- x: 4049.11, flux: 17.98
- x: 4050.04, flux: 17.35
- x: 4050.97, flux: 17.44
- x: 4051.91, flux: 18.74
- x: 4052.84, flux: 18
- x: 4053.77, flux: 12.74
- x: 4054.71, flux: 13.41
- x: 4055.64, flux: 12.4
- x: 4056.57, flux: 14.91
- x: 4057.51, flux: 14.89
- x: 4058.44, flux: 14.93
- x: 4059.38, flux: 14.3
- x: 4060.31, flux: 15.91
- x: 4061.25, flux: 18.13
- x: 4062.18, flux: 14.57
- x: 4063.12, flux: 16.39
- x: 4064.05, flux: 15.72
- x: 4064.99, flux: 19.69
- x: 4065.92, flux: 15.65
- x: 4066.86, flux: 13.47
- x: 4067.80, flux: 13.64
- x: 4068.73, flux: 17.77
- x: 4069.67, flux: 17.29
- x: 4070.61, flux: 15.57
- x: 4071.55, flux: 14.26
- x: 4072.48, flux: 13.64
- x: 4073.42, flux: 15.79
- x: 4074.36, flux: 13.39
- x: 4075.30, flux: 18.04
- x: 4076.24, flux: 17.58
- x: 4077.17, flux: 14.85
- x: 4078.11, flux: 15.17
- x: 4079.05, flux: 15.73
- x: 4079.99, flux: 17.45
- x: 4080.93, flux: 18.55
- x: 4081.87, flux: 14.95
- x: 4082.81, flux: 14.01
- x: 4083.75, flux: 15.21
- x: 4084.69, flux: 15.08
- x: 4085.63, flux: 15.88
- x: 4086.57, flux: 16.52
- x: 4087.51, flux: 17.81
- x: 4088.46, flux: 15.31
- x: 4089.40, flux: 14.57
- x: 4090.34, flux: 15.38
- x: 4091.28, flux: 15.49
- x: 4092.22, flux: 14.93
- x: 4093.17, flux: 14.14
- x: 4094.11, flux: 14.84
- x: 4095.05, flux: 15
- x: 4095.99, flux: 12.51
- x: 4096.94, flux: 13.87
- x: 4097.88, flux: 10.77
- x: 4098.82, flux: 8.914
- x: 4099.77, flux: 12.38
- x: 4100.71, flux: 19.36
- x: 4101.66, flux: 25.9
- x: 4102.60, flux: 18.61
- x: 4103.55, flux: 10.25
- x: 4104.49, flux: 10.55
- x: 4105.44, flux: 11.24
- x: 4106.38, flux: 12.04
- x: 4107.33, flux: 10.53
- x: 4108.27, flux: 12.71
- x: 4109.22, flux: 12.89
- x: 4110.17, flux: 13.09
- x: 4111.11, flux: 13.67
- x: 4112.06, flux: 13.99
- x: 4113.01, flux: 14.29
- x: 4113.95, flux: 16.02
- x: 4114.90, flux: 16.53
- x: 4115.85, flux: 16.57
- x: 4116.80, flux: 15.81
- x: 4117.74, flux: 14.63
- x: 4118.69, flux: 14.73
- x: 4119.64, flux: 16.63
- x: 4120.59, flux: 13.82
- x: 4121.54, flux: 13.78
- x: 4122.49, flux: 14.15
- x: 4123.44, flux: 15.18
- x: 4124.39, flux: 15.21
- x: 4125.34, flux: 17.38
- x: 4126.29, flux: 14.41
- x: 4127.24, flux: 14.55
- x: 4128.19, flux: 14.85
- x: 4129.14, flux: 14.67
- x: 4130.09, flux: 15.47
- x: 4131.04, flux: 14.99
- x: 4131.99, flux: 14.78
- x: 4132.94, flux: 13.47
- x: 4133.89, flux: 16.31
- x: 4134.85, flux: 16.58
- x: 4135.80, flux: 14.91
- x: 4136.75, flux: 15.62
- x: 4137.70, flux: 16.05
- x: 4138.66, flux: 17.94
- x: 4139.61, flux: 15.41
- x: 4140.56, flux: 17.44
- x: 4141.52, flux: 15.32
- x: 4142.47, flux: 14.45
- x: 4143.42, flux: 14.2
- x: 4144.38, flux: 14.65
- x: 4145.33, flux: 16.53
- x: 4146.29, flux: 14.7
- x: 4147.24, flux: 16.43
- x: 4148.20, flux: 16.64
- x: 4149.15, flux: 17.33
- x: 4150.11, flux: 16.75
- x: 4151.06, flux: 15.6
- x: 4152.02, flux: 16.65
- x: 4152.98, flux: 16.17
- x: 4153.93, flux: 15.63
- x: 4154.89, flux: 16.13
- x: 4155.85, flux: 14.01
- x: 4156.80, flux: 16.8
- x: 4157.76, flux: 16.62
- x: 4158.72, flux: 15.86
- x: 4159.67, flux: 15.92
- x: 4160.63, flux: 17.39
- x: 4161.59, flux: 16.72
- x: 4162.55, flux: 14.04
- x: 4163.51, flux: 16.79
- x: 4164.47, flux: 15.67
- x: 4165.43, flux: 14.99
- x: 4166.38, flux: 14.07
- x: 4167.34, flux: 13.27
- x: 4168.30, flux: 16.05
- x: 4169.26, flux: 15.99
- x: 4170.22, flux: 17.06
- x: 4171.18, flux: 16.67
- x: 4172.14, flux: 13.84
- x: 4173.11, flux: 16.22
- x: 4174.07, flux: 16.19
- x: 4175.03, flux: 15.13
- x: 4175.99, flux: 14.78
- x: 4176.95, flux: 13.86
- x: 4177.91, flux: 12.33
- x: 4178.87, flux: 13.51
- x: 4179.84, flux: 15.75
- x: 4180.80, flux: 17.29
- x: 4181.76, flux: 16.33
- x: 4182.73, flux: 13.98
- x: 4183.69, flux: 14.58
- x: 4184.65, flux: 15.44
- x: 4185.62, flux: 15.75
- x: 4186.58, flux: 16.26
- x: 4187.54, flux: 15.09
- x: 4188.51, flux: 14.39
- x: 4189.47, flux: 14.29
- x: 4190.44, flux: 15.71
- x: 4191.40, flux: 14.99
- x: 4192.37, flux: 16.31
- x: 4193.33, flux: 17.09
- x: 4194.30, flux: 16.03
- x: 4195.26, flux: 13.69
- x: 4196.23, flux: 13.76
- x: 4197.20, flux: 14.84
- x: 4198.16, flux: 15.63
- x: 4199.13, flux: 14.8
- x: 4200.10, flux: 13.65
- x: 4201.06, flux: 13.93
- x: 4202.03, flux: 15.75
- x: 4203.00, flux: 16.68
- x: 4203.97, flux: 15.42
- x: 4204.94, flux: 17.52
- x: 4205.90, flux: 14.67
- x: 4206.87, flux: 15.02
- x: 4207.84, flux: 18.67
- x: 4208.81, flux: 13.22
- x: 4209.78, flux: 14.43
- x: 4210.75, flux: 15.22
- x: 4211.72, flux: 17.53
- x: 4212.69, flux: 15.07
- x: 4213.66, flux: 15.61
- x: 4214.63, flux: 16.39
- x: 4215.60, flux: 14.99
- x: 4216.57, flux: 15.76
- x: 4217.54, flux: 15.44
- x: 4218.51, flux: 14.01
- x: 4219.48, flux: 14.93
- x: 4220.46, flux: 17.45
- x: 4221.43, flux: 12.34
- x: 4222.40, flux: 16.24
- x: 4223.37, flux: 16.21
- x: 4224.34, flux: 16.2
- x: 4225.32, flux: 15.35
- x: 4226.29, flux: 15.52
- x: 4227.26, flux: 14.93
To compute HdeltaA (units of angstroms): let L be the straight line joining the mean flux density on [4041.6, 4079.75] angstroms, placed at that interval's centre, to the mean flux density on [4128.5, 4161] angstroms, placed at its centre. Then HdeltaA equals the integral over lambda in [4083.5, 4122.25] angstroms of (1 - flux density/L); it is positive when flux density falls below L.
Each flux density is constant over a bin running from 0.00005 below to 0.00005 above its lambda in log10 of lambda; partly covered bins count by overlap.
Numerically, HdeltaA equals 3.2 angstroms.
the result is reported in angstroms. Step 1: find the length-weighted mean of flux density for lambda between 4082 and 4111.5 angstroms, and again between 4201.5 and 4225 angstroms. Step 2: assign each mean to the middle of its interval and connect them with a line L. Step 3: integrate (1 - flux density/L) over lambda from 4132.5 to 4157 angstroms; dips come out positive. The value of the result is -1.6 angstroms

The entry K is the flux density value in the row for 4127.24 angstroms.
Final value 14.55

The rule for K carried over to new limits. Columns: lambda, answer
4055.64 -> 12.4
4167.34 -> 13.27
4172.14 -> 13.84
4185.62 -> 15.75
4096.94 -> 13.87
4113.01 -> 14.29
